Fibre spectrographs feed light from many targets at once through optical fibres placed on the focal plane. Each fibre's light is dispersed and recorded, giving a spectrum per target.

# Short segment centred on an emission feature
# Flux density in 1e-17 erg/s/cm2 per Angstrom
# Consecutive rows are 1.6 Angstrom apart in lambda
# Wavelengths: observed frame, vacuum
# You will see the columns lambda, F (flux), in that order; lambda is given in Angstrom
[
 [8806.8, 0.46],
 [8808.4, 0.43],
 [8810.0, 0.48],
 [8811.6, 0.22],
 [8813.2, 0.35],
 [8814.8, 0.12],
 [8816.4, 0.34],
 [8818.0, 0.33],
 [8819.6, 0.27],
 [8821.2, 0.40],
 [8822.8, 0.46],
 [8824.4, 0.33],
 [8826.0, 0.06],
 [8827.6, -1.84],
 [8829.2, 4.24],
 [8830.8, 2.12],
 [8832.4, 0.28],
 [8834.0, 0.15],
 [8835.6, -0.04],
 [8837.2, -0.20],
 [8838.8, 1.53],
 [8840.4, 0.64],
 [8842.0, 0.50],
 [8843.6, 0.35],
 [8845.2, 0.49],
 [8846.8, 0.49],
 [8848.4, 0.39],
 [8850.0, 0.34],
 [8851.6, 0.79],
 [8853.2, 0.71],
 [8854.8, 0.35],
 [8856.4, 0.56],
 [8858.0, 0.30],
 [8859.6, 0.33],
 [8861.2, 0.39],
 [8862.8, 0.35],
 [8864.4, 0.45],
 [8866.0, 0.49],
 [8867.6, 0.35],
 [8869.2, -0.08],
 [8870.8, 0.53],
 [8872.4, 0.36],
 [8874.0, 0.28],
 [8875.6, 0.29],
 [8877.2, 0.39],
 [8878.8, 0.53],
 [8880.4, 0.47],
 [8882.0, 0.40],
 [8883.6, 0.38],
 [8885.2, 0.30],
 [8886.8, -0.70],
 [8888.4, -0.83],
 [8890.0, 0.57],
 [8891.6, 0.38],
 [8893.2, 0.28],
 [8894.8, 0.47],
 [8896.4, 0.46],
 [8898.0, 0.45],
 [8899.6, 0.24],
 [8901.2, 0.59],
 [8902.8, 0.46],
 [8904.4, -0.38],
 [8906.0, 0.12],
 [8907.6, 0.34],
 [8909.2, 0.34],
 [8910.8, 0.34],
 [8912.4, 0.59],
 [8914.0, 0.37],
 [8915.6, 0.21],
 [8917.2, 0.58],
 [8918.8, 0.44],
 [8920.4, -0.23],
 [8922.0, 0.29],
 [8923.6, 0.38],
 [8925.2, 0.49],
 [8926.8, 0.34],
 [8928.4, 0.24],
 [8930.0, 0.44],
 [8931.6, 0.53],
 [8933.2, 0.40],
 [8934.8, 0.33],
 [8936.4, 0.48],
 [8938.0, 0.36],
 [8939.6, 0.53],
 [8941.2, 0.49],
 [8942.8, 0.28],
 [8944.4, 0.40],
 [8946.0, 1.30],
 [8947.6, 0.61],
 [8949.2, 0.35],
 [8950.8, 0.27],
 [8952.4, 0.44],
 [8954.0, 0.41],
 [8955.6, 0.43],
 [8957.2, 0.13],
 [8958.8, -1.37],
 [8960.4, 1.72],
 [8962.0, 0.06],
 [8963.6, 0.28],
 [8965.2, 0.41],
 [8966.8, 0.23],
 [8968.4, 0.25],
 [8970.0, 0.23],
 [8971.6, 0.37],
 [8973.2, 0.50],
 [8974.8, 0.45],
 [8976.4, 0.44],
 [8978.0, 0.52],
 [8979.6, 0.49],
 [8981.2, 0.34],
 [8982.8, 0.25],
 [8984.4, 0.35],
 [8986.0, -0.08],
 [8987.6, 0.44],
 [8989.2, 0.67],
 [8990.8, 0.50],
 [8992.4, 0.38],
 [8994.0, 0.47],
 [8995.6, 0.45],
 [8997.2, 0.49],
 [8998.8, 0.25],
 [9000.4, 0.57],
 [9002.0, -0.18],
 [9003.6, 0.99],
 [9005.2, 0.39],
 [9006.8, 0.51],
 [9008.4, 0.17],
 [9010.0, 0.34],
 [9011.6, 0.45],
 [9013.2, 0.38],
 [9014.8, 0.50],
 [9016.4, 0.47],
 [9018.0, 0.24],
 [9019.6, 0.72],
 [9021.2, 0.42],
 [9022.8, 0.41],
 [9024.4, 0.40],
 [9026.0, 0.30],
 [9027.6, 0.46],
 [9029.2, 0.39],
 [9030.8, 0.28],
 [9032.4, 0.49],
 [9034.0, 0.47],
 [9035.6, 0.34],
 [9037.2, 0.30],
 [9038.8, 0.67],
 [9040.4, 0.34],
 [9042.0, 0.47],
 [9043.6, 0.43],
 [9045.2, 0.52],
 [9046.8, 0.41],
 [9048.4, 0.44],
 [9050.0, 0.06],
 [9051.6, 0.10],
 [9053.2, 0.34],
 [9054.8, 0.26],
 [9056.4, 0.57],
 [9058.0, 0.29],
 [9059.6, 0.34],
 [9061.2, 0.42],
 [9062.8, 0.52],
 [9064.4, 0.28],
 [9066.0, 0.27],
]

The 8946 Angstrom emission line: [O III] 5007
